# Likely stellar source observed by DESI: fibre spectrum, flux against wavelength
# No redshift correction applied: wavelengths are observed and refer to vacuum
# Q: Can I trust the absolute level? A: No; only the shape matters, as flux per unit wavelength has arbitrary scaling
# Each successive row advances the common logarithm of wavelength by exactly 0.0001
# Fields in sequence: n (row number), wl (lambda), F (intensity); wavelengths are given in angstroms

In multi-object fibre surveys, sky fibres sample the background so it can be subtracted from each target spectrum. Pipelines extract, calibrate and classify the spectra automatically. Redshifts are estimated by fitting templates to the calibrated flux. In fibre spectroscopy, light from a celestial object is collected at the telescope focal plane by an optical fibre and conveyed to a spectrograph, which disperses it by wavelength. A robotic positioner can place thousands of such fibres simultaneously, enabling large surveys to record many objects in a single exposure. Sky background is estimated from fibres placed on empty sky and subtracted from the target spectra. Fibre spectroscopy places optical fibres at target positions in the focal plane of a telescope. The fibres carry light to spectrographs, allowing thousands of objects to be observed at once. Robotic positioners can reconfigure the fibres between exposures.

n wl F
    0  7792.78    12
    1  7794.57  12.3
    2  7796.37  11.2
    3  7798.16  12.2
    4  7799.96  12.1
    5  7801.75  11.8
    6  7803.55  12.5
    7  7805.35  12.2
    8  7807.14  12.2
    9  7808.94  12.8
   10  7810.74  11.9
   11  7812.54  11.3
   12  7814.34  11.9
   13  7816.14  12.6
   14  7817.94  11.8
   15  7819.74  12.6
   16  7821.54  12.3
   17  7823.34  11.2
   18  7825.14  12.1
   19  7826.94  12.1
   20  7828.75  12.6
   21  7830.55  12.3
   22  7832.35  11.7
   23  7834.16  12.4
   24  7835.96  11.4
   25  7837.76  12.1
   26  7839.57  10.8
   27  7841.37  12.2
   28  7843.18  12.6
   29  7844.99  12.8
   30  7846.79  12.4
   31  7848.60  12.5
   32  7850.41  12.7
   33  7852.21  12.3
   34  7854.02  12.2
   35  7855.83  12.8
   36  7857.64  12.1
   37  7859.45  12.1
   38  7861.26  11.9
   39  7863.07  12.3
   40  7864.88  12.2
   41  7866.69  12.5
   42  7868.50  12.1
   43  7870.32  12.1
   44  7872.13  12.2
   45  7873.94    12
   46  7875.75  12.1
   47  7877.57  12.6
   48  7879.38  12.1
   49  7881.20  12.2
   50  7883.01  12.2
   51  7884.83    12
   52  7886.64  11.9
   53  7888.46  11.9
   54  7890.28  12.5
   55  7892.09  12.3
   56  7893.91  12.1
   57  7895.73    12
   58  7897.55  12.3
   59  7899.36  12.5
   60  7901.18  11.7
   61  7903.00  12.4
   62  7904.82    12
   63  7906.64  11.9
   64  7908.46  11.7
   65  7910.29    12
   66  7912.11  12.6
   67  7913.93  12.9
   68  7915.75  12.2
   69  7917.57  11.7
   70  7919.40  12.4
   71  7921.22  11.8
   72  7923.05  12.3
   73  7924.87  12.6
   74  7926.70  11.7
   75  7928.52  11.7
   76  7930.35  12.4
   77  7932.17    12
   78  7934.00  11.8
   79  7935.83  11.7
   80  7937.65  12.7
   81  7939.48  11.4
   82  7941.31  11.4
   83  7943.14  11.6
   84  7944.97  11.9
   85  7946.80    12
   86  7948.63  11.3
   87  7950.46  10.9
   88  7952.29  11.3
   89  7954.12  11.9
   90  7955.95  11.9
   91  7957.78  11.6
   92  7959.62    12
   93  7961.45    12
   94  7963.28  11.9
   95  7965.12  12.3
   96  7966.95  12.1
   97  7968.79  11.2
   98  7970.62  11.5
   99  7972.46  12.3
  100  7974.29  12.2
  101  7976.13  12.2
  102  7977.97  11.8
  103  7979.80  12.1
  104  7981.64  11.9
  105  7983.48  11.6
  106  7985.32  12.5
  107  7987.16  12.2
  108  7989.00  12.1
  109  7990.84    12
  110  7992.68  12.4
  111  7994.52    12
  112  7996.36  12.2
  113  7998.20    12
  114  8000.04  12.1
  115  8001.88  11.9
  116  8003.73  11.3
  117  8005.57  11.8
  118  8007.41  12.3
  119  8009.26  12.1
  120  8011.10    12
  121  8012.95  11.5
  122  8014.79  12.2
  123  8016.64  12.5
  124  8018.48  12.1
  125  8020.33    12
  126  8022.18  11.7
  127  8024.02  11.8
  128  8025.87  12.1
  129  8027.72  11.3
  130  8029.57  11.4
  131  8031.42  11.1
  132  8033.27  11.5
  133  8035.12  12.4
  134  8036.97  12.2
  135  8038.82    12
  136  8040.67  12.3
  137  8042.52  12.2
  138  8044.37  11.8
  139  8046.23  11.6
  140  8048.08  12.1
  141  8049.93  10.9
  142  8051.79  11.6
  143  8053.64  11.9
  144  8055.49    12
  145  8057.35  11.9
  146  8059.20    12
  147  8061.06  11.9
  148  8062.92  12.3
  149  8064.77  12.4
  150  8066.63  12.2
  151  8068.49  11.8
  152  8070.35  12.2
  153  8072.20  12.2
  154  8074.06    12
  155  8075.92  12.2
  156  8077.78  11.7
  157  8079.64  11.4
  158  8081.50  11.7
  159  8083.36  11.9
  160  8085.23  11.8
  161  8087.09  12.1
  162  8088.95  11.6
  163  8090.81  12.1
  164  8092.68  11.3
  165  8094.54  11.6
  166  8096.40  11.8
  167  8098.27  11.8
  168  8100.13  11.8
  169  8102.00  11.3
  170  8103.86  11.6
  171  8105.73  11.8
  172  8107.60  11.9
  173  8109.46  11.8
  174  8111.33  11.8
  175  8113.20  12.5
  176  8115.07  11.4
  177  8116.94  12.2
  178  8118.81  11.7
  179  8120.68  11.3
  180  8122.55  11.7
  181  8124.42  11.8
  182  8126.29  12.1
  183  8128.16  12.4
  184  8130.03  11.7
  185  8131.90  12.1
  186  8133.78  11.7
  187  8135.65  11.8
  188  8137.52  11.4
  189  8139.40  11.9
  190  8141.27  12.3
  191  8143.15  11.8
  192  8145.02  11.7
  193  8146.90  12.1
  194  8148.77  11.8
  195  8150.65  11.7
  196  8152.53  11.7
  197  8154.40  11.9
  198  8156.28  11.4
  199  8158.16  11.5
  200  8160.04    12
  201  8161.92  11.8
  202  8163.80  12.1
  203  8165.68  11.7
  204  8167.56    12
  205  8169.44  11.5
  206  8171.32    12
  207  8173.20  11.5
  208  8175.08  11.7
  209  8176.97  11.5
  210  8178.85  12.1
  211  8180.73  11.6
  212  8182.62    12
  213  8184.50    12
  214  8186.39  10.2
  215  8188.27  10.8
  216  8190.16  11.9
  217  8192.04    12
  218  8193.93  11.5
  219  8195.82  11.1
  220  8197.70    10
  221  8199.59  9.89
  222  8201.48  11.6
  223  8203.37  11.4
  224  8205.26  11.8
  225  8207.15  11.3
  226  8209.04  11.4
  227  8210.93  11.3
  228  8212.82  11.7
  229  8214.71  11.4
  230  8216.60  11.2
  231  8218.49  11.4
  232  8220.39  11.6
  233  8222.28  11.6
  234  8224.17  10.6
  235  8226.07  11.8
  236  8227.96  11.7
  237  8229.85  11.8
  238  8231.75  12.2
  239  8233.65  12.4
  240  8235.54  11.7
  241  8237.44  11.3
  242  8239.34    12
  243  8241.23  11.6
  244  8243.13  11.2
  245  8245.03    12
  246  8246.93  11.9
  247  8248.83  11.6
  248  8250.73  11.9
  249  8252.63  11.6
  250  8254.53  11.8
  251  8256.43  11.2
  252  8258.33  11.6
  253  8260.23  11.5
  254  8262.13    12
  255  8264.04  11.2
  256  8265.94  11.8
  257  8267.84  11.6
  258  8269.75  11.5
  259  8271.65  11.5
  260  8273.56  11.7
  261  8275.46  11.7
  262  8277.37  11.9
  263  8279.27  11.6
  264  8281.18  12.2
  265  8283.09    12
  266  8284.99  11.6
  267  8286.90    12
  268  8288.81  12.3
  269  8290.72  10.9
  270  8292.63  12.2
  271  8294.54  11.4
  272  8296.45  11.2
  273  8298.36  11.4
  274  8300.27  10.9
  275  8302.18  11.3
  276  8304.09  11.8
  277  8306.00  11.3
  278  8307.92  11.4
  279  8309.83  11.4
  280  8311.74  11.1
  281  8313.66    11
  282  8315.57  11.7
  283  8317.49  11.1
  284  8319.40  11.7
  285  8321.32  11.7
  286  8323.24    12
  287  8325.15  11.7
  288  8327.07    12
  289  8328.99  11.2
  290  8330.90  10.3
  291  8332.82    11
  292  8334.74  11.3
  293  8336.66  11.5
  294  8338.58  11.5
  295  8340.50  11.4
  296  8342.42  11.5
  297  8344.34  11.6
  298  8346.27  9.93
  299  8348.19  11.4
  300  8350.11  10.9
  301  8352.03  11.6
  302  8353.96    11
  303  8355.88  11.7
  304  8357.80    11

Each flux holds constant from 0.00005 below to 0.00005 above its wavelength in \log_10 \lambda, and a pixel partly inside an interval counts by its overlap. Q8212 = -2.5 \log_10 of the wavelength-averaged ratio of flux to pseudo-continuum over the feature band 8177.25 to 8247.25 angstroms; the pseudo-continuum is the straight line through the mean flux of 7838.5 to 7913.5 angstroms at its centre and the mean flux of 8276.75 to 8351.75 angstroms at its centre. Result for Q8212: 0.01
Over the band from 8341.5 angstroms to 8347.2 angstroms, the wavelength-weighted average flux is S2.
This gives 11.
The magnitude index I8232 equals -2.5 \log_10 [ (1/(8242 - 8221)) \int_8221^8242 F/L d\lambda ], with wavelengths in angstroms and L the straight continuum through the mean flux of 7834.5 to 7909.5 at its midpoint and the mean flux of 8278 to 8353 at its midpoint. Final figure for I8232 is -0.01 mag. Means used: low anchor 12.2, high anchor 11.4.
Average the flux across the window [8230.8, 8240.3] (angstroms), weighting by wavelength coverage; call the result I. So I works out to 11.9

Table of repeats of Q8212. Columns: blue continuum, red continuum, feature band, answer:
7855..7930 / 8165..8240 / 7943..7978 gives 0.02 mag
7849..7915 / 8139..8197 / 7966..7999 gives 0.00 mag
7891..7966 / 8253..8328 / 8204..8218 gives 0.02 mag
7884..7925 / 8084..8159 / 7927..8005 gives 0.01 mag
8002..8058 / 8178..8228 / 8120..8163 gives -0.03 mag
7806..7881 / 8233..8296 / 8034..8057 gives 0.00 mag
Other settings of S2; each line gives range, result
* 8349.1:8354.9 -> 11.2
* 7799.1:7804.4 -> 12.1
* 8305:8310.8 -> 11.4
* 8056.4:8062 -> 11.9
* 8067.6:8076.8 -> 12.1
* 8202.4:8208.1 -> 11.5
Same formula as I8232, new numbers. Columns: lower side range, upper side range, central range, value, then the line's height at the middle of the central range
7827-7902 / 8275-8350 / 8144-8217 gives 0.01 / 11.7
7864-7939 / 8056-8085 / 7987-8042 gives 0.01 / 12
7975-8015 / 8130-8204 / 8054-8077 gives -0.02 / 11.8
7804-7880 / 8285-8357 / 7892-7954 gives 0.01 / 12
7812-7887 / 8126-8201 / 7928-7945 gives 0.01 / 12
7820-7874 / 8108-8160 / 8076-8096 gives 0.01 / 11.9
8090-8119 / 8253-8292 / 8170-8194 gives 0.01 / 11.7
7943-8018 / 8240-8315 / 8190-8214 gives 0.04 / 11.7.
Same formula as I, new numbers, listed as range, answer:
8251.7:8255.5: 11.7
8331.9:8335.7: 11.1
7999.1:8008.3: 11.9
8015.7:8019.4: 12.3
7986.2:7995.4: 12.1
